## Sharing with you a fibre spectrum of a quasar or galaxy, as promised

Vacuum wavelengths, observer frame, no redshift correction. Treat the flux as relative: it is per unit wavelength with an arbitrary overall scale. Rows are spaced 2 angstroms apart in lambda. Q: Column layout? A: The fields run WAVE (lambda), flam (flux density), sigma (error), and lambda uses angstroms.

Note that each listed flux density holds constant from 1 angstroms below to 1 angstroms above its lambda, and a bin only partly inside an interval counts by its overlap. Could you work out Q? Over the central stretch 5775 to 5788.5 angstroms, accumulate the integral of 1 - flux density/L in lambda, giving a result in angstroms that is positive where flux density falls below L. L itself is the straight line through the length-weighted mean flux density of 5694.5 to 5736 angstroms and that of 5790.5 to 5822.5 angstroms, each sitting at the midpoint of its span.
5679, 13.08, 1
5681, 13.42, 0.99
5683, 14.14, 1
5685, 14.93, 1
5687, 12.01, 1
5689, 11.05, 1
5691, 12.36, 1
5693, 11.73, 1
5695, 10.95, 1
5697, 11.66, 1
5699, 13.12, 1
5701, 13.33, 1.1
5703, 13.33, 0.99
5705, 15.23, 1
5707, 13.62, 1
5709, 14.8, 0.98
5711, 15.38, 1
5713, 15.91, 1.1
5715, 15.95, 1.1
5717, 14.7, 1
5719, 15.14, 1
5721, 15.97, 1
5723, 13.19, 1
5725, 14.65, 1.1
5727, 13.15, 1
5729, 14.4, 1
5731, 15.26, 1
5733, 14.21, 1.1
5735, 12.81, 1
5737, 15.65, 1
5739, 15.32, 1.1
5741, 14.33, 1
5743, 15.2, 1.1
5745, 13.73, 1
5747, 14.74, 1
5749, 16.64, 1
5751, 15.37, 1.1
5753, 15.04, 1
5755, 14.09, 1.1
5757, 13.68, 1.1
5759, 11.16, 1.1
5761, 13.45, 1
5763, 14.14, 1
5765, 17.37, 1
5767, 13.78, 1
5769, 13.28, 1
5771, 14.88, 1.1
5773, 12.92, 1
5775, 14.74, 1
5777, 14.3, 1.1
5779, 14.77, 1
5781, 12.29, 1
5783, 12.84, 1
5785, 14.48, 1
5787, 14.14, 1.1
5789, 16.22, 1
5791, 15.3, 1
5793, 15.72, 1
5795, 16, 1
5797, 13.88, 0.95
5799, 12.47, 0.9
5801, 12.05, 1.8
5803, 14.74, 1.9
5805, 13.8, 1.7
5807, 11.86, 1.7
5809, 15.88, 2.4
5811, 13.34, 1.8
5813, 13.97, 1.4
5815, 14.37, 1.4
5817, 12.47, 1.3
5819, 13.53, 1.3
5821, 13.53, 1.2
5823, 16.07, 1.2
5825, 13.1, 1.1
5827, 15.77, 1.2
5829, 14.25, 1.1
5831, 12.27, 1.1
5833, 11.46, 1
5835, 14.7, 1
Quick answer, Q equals 0.0 angstroms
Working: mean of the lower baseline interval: 14.2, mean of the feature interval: 14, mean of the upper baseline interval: 13.9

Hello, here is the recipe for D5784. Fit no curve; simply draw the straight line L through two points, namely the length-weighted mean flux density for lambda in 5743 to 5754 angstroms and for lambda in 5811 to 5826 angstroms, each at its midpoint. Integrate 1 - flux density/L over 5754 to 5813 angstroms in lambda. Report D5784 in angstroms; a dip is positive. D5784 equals 1.7 angstroms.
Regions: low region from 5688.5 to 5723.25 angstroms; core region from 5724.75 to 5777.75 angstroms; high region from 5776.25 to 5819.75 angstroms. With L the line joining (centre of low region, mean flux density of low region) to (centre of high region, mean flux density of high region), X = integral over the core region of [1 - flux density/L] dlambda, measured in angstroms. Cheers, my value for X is -1.8 angstroms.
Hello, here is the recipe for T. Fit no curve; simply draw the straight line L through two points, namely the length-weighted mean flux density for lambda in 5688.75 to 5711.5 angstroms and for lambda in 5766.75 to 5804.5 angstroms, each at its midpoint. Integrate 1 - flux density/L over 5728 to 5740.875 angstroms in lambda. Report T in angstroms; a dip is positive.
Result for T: -1.0 angstroms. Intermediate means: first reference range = 13.1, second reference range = 14.2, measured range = 14.6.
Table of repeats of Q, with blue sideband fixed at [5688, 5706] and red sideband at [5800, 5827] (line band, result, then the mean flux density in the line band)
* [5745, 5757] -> -1.65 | 14.9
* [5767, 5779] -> -0.62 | 14.1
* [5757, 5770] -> -0.57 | 13.8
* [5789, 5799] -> -1.06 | 15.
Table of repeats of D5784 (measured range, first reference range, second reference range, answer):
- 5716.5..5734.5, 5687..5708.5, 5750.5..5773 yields -1.6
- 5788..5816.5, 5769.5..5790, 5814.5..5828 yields -0.2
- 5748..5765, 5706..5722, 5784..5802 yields 0.5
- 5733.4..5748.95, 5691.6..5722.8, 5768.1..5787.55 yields -0.8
